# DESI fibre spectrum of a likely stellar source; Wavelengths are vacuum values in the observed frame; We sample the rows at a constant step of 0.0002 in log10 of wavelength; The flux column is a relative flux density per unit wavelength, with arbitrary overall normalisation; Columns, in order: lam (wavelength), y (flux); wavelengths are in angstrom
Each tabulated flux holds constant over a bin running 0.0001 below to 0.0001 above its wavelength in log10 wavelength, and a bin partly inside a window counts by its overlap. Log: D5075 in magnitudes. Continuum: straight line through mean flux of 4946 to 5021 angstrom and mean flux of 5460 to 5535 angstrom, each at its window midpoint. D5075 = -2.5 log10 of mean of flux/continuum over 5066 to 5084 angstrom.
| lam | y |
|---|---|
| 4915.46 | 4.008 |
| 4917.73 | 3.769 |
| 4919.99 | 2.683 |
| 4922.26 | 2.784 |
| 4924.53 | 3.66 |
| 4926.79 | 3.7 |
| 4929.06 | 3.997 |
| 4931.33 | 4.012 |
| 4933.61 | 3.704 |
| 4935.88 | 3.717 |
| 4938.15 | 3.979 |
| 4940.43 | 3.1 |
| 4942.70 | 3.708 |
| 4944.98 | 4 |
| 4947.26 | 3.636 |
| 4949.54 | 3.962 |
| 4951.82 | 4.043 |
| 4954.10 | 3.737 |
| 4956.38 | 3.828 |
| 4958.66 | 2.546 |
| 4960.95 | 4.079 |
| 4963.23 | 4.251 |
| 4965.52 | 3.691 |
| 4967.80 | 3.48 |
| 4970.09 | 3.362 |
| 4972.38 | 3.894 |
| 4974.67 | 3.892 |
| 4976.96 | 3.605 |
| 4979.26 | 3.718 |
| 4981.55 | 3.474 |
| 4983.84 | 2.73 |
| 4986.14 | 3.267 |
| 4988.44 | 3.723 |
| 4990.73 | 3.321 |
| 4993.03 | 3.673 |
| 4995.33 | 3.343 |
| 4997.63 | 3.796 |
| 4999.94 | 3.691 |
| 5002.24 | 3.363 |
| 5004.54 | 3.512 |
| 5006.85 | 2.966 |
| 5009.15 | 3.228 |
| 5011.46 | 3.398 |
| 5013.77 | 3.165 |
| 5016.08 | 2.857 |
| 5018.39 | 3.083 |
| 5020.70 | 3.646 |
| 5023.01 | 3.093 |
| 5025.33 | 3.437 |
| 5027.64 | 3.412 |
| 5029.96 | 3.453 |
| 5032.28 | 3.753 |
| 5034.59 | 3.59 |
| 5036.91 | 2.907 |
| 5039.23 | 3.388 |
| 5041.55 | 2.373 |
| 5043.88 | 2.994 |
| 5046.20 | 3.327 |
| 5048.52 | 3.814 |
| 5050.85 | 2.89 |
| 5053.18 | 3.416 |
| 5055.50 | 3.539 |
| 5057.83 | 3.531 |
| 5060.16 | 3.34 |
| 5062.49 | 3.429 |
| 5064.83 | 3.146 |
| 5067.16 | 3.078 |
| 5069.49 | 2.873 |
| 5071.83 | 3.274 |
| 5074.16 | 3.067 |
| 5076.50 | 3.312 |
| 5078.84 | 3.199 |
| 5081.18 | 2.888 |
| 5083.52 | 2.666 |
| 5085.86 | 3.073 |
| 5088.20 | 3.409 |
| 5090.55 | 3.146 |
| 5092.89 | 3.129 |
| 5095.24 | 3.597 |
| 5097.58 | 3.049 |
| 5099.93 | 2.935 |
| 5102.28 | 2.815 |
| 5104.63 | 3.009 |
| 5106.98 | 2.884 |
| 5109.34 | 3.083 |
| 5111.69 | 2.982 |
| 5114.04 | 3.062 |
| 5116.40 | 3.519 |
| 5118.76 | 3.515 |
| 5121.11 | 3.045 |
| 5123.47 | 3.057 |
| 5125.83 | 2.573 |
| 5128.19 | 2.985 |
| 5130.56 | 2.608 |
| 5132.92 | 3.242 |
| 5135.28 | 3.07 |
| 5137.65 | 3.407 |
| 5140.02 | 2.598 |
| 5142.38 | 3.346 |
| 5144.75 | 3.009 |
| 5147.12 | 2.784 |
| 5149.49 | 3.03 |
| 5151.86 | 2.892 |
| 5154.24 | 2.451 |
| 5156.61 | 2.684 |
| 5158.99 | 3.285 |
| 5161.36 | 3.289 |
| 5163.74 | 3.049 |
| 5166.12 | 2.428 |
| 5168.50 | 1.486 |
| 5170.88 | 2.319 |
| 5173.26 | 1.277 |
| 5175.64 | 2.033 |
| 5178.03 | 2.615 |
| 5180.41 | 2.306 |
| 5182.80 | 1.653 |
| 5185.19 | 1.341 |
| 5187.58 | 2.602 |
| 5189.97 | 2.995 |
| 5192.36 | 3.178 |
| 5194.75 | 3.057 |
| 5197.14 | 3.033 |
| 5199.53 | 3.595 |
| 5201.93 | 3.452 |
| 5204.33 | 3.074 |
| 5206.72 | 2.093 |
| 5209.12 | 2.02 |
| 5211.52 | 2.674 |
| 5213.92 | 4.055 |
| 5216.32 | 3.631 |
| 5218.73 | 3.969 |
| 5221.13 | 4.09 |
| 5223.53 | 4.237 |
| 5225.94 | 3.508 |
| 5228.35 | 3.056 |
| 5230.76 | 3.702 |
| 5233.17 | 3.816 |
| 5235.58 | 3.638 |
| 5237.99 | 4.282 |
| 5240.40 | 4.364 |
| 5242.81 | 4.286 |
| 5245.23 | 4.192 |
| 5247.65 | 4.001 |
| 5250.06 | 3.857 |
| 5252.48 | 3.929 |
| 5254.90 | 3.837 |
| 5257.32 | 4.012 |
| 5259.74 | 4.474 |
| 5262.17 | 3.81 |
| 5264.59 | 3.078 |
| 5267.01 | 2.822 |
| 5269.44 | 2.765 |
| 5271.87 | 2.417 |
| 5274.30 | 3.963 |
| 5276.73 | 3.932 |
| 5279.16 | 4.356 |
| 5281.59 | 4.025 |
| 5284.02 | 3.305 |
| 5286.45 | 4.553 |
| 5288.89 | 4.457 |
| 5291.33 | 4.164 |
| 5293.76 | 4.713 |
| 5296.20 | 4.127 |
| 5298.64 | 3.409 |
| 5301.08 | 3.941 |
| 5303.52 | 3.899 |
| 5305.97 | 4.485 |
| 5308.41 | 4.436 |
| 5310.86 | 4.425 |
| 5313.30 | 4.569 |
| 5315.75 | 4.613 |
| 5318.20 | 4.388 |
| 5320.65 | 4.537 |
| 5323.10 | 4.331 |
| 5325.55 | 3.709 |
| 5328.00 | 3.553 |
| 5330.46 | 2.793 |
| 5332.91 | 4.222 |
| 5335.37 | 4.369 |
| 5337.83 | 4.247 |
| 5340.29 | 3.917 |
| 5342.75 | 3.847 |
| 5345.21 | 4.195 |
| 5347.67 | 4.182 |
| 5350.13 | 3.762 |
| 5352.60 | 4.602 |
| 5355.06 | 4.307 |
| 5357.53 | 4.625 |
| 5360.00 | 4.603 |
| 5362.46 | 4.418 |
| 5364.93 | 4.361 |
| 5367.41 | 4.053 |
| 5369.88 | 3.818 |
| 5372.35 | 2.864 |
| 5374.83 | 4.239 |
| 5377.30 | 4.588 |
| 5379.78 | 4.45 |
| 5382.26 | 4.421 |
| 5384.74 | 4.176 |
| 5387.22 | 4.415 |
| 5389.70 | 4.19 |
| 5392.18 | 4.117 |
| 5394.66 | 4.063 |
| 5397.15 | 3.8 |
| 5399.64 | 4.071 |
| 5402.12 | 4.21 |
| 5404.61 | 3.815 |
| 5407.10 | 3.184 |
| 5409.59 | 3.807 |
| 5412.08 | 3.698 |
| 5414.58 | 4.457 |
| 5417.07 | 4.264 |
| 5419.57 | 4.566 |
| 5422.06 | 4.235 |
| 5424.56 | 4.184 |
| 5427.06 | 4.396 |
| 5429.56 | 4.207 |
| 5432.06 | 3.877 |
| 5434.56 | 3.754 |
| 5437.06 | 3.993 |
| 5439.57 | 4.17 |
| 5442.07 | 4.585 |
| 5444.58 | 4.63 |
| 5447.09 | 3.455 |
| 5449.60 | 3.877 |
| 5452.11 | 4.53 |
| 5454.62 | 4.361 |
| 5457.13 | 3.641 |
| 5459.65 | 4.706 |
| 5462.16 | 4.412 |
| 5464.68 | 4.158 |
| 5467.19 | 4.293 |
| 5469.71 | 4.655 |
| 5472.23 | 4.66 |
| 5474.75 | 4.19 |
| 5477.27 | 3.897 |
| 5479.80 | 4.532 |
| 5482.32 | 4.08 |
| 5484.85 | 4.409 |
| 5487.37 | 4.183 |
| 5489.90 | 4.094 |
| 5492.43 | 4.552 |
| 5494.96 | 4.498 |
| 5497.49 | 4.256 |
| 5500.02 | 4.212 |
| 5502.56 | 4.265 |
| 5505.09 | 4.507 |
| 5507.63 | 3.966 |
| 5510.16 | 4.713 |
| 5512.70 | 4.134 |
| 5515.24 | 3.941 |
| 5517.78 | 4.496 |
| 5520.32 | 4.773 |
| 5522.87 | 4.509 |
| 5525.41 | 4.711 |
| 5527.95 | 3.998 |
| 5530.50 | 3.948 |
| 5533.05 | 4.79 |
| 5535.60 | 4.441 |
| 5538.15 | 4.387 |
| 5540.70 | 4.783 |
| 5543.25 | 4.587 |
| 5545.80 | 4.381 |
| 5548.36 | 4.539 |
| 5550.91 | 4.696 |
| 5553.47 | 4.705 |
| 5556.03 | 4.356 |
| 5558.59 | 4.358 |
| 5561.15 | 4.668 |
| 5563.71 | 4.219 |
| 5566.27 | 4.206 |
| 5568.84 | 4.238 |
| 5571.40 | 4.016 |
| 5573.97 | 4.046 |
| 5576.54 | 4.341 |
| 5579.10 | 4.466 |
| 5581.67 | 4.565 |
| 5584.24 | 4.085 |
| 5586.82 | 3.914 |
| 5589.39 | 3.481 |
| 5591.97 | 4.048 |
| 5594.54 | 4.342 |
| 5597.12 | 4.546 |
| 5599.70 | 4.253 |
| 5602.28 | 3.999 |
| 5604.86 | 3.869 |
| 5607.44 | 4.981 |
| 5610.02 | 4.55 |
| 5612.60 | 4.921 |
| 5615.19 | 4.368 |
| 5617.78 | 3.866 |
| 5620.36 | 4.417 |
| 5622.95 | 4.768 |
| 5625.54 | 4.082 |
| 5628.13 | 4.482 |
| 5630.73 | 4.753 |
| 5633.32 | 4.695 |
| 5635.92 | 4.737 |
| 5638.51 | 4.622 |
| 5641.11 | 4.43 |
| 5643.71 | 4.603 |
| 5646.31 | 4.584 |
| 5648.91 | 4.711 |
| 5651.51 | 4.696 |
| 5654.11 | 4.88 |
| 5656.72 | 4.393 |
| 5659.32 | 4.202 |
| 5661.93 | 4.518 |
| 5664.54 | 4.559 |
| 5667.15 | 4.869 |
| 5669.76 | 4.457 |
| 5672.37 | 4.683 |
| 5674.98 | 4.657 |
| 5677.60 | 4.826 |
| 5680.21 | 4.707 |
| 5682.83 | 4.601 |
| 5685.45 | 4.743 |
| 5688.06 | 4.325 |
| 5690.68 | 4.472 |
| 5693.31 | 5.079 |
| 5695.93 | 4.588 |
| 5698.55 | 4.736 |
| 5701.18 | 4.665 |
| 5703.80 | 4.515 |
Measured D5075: 0.19 mag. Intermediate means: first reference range 3.51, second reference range 4.34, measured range 3.06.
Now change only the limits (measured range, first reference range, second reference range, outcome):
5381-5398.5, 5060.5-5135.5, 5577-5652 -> -0.091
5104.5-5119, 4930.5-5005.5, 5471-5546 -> 0.216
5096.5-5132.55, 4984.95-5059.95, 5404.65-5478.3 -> 0.169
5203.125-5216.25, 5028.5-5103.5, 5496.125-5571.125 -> 0.242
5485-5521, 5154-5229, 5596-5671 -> -0.080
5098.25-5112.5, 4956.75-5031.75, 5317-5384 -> 0.233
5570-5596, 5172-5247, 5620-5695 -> 0.060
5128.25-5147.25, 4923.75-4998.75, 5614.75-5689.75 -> 0.274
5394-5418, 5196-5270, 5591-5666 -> 0.016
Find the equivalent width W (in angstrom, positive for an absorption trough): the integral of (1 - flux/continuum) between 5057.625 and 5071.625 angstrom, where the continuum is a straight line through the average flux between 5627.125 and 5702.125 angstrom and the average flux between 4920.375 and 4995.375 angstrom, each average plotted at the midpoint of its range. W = 2.1 angstrom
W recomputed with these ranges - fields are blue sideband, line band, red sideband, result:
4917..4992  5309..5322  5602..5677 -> -1.28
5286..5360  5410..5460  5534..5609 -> 1.00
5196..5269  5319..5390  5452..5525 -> -3.15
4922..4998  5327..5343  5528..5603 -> 0.81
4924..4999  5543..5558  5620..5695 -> -0.24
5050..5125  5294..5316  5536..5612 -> -3.18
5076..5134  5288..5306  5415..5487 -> -1.95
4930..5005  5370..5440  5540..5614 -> 1.21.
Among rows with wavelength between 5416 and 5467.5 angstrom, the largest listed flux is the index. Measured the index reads 4.706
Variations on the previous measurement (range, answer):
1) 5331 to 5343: 4.369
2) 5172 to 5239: 4.282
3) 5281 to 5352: 4.713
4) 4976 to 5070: 3.814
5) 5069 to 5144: 3.597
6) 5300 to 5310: 4.485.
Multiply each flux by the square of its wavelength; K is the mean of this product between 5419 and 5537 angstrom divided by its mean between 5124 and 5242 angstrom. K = 1.60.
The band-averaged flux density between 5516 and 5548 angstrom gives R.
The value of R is 4.48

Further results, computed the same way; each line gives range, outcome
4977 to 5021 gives 3.37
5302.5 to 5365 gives 4.21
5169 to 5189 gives 2.01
